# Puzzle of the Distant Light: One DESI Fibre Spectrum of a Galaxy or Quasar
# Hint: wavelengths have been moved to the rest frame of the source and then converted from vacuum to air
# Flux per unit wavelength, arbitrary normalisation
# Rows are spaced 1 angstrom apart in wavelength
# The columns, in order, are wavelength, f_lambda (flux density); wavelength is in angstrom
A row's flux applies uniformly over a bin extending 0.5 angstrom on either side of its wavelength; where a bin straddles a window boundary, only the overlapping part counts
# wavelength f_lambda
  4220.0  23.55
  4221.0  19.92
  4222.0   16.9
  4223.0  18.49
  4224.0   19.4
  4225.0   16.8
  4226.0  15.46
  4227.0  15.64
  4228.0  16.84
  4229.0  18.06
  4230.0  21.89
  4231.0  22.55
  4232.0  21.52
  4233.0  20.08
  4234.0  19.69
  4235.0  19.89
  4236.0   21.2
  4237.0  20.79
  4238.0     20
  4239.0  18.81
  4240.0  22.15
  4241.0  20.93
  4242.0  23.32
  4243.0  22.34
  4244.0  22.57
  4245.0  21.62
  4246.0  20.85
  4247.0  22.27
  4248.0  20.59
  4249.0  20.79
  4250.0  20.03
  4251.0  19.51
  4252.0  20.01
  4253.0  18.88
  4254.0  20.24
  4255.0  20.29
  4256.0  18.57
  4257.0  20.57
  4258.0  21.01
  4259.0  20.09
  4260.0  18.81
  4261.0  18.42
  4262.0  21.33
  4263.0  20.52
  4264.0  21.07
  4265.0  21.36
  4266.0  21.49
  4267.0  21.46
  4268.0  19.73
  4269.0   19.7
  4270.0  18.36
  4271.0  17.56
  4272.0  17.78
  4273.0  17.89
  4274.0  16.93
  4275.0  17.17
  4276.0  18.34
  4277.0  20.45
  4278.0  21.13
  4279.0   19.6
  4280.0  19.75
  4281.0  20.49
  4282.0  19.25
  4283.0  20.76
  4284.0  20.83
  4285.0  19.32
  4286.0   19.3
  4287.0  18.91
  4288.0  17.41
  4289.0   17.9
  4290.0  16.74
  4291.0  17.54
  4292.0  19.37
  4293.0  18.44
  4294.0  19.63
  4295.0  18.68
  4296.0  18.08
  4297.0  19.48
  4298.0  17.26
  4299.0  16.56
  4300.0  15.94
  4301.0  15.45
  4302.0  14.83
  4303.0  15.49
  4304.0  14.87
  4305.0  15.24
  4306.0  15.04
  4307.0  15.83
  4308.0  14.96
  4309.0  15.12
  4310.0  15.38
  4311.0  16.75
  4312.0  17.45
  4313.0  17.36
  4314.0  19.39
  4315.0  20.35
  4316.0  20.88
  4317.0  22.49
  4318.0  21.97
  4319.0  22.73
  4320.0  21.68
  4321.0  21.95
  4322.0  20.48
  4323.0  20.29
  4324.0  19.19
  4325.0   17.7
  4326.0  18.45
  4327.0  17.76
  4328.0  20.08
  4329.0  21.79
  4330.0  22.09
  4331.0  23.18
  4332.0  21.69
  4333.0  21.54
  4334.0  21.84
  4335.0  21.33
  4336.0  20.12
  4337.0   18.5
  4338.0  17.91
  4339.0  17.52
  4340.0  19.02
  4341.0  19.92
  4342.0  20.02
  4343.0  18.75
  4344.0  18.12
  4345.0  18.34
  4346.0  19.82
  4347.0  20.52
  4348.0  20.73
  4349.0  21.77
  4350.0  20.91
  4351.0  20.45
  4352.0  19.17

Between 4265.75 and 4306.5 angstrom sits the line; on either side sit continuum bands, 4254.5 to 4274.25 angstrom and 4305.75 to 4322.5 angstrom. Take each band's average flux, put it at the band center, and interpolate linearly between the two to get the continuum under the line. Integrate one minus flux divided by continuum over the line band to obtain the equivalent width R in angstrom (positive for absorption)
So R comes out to 2.2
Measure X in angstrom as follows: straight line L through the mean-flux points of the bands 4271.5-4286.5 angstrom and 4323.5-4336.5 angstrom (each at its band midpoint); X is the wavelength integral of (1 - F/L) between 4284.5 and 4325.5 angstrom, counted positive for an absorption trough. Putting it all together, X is 3.7 angstrom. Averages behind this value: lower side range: 19.3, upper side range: 20.5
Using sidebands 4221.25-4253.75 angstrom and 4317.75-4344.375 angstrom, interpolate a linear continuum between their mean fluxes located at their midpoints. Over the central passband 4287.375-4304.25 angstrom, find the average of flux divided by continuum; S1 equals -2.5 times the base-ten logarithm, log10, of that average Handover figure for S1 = 0.16 mag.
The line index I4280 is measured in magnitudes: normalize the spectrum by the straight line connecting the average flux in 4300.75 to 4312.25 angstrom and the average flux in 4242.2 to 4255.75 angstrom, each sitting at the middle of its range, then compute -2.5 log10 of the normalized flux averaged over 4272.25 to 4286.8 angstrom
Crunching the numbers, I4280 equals -0.081 mag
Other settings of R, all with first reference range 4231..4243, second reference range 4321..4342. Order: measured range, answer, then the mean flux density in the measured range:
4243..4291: 2.09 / 19.7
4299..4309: 2.44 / 15.3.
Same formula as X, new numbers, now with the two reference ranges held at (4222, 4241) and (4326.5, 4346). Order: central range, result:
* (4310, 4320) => 0.0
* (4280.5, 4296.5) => 0.6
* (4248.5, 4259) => -0.3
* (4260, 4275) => 0.1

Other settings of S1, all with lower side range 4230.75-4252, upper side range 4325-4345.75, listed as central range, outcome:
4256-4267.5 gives 0.01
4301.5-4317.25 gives 0.19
